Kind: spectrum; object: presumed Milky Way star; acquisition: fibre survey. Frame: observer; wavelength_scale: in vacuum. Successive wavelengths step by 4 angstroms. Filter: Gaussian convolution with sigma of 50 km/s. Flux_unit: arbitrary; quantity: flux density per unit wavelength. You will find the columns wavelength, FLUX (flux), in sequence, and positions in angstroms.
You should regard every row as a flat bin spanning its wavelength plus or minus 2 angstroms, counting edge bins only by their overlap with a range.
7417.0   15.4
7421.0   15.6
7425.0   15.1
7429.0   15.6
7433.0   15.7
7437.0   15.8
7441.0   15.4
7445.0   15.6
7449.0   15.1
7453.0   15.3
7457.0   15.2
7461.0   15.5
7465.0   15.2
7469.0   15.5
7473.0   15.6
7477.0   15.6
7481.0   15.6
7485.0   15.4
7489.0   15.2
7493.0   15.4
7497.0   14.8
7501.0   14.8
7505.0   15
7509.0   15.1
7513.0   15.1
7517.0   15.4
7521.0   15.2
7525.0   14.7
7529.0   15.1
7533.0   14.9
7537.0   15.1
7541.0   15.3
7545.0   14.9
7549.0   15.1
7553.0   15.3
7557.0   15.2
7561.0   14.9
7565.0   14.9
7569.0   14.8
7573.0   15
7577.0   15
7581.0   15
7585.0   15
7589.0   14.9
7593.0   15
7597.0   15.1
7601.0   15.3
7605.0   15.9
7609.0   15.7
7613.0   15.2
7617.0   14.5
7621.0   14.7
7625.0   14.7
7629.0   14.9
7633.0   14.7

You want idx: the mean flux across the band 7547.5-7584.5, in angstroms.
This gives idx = 15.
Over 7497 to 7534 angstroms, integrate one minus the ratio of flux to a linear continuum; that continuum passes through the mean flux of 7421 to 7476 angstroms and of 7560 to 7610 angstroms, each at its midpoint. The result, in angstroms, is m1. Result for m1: 0.6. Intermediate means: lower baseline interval 15.4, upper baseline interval 15.1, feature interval 15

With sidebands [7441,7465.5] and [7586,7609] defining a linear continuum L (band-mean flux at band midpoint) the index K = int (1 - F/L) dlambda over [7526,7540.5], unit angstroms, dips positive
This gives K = 0.25 angstroms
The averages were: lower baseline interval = 15.3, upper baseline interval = 15.3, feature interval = 15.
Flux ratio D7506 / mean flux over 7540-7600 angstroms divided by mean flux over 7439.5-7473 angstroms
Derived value 0.98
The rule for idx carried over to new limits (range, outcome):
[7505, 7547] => 15.1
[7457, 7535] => 15.2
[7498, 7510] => 14.9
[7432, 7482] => 15.5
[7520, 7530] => 15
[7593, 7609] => 15.4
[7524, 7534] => 14.9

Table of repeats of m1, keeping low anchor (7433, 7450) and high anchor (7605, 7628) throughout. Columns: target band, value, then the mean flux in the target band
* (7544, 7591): 0.5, 15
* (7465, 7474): 0.0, 15.5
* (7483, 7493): 0.0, 15.3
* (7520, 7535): 0.3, 15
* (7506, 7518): 0.1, 15.2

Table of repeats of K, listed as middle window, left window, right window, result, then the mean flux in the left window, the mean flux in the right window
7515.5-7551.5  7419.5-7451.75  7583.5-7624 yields 0.5 angstroms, 15.5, 15.1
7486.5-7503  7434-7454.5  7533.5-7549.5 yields 0.2 angstroms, 15.5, 15.1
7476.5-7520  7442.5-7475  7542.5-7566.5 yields 0.1 angstroms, 15.4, 15.1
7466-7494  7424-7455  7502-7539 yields -0.4 angstroms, 15.5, 15.1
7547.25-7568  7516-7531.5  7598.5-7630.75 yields 0.0 angstroms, 15.1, 15.1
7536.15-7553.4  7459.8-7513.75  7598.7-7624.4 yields 0.1 angstroms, 15.3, 15.2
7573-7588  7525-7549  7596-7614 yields 0.3 angstroms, 15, 15.5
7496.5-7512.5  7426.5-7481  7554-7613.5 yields 0.4 angstroms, 15.5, 15.1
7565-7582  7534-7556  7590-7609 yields 0.3 angstroms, 15.1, 15.3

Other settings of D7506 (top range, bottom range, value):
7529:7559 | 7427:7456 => 0.98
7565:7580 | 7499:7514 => 1.00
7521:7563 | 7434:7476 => 0.98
